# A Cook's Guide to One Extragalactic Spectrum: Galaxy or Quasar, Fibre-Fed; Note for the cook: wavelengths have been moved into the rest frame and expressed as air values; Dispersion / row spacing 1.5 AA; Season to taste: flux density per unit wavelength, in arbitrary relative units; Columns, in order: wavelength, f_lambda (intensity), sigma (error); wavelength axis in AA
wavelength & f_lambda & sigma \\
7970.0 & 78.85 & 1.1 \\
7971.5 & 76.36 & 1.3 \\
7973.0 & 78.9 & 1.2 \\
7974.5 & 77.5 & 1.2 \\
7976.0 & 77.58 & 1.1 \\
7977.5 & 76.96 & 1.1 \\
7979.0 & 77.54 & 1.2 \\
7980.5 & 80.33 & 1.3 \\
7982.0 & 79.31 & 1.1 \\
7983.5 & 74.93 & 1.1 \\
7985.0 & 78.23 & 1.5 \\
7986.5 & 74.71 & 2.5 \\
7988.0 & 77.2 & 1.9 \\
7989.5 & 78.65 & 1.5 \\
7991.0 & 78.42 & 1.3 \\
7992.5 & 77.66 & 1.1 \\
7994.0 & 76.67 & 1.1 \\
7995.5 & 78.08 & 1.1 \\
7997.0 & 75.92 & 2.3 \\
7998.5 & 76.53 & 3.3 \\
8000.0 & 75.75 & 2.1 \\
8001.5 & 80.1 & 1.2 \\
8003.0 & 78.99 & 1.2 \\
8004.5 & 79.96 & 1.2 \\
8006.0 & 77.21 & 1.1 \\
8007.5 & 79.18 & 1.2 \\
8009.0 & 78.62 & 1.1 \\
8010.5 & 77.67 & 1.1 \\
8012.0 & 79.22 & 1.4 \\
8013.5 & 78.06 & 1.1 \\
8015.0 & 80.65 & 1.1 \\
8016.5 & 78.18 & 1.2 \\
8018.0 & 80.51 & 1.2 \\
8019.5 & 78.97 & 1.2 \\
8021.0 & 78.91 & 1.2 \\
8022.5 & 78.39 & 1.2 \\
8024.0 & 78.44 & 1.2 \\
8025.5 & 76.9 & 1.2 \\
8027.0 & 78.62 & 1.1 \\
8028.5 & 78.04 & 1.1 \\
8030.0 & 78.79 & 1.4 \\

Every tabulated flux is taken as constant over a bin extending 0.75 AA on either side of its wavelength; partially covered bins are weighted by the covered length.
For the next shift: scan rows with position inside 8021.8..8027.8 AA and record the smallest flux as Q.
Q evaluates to 76.9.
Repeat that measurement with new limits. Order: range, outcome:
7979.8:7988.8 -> 74.71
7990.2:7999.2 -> 75.92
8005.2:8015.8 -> 77.21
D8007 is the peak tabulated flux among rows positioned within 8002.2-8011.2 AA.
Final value 79.96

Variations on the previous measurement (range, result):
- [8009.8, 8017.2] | 80.65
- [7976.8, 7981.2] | 80.33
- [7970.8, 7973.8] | 78.9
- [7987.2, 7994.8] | 78.65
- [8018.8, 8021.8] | 78.97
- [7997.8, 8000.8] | 76.53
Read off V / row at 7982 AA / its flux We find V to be 79.31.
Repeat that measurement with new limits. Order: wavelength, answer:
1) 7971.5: 76.36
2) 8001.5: 80.1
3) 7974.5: 77.5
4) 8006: 77.21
